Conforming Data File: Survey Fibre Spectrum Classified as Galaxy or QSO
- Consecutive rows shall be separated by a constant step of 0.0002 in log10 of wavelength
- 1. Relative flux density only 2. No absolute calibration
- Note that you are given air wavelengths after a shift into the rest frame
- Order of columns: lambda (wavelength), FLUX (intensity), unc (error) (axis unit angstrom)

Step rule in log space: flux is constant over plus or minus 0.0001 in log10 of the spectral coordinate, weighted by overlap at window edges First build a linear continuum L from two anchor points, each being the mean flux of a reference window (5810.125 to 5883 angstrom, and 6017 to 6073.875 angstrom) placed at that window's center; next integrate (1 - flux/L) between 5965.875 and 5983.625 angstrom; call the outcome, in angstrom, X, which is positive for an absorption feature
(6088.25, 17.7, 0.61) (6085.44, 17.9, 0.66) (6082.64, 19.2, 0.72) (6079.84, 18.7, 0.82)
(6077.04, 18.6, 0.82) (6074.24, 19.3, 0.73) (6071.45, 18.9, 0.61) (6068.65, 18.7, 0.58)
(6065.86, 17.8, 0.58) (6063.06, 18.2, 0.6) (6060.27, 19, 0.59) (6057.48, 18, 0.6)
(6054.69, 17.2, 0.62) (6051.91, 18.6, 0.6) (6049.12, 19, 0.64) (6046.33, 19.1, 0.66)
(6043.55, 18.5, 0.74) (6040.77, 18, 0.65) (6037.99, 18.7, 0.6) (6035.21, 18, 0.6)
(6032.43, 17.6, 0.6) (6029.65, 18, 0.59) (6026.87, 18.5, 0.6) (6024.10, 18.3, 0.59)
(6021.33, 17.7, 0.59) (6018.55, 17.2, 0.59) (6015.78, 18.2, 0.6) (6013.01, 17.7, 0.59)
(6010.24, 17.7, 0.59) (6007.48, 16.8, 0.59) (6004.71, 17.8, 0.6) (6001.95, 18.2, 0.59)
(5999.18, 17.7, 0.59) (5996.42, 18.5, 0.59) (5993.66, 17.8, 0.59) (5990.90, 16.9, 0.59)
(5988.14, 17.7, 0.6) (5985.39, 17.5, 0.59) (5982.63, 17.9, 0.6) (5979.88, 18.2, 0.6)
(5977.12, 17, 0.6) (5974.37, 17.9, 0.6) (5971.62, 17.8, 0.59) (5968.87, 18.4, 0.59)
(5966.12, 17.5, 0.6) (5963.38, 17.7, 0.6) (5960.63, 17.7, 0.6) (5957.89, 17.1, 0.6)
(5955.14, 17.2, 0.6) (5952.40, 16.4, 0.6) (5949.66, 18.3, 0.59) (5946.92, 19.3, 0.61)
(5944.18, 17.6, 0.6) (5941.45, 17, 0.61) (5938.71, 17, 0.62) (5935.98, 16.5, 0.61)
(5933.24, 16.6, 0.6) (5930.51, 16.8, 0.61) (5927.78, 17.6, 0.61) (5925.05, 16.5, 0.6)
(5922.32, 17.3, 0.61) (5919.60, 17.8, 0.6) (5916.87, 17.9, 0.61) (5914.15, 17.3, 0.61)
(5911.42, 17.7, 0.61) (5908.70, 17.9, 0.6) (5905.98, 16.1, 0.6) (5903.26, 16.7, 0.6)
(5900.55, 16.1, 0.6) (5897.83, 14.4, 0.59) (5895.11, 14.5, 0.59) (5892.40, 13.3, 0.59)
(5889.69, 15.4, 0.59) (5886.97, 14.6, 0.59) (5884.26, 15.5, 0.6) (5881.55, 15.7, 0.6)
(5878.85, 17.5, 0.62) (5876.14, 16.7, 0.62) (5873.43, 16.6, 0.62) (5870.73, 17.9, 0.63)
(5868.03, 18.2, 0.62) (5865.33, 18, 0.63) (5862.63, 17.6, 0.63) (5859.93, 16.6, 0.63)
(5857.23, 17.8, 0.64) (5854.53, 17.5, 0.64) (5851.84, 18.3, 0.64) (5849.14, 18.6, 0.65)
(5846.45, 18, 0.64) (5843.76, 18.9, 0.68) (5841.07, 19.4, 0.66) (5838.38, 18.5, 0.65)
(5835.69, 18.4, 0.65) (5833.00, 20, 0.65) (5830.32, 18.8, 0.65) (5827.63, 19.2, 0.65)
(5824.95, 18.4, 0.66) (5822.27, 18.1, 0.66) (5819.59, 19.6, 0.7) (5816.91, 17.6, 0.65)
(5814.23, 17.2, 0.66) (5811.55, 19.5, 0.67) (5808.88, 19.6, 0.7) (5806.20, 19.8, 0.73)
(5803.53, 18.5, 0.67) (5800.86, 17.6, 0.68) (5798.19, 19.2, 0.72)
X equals 0.37 angstrom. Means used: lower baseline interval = 18.1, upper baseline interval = 18.3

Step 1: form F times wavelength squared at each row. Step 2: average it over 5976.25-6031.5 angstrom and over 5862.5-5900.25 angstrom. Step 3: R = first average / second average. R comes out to 1.15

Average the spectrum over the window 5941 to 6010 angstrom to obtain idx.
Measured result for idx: 17.7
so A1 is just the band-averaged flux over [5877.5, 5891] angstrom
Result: 15.7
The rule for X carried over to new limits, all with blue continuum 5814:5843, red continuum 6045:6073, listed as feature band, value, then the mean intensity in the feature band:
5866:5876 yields 0.6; 17.5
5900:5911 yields 1.1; 16.8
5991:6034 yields 1.6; 17.8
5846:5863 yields 0.8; 17.8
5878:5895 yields 3.1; 15.2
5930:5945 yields 1.4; 16.9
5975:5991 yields 0.8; 17.6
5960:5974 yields 0.5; 17.8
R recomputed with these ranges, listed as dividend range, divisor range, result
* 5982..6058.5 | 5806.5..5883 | 1.05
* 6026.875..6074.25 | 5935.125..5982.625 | 1.08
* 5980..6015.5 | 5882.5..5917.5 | 1.15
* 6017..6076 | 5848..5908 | 1.17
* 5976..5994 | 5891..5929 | 1.09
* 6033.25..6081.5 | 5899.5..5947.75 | 1.12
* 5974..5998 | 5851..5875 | 1.05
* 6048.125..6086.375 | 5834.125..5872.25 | 1.10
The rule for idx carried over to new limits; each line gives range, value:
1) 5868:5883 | 17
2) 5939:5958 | 17.6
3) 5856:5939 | 16.6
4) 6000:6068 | 18.1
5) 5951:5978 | 17.5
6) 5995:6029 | 17.9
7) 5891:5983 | 17.1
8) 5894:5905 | 15.5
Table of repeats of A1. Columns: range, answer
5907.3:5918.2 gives 17.7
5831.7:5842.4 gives 19.1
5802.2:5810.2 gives 19.3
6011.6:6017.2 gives 17.9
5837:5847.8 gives 18.7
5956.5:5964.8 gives 17.5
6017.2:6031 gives 17.9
